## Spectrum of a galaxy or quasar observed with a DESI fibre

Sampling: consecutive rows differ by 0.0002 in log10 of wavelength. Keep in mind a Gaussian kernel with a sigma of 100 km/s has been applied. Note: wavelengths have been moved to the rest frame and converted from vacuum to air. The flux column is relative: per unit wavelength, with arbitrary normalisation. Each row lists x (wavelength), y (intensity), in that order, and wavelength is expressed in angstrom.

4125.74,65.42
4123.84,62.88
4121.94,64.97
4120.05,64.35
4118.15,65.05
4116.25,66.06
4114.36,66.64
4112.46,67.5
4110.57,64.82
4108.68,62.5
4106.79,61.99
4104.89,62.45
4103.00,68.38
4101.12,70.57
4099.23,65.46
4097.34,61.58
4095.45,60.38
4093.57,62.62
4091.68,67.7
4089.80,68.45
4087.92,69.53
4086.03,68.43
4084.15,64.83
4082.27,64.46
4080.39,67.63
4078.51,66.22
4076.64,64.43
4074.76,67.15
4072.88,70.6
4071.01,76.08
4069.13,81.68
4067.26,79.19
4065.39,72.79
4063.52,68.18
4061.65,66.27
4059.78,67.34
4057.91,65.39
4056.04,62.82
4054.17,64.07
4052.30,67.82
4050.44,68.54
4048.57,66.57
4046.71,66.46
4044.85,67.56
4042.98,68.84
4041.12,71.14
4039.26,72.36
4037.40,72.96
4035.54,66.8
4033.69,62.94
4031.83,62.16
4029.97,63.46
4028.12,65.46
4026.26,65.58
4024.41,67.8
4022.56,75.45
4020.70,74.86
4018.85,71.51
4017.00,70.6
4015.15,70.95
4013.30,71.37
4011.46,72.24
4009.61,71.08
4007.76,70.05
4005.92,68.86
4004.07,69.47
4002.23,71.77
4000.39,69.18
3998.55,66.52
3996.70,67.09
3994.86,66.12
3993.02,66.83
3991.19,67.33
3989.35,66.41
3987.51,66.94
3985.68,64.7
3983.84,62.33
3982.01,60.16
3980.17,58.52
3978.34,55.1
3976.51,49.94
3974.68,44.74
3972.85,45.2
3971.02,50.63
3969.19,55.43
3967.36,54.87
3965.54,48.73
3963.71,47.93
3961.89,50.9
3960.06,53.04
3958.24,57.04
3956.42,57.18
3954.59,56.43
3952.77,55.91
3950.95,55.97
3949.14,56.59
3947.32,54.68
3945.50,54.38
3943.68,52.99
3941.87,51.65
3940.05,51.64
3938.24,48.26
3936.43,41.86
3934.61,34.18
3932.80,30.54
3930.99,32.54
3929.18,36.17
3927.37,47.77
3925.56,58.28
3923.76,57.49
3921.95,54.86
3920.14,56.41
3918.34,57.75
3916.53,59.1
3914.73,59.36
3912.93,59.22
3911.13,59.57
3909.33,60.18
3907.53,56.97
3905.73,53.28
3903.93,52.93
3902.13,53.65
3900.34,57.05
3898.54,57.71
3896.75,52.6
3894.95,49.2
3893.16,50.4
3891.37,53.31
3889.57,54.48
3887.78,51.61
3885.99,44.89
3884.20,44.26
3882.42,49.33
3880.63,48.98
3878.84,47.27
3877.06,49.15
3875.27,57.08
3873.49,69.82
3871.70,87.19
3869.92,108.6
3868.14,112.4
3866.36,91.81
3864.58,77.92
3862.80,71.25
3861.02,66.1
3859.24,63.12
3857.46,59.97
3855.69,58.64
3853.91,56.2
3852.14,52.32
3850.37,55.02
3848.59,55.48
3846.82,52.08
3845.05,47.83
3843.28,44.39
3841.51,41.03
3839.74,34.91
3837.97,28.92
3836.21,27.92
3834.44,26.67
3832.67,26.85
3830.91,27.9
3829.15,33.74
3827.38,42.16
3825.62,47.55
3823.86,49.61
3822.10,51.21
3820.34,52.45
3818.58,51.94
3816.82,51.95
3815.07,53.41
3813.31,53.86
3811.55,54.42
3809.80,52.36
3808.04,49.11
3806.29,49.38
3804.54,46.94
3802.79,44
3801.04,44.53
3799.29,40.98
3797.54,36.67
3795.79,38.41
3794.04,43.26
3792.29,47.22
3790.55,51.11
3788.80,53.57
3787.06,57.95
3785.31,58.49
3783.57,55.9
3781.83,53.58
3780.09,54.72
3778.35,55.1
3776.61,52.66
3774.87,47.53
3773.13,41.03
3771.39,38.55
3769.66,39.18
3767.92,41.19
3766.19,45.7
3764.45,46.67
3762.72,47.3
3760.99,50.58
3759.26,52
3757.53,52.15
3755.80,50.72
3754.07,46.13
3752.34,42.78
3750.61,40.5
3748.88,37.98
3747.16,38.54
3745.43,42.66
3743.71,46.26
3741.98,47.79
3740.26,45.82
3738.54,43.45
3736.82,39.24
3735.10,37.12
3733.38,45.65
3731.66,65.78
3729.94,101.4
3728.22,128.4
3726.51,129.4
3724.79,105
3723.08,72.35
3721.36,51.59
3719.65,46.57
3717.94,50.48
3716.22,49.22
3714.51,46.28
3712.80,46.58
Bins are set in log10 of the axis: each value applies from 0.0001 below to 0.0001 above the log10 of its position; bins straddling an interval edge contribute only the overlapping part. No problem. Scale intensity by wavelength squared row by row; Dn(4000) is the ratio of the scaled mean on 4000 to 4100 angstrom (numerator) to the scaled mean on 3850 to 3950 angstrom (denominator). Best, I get 1.30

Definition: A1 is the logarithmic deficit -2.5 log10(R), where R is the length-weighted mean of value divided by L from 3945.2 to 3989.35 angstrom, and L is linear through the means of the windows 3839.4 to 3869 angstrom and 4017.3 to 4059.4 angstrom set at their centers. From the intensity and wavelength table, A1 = 0.19 mag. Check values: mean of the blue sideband 61.7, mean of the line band 55.1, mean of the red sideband 67.8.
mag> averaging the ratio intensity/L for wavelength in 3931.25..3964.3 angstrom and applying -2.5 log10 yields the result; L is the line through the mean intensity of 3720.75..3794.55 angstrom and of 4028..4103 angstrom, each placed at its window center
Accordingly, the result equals 0.24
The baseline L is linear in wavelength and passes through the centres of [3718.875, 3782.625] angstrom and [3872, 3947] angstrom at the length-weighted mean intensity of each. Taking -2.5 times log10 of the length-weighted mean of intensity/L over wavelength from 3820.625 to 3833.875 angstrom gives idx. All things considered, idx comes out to 0.310 mag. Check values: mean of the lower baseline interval 54.6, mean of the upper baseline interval 52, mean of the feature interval 40.1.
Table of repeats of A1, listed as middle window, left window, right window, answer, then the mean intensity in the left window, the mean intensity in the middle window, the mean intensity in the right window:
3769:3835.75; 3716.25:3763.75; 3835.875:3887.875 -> 0.24 mag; 57.5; 46.6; 59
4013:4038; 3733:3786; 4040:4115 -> -0.08 mag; 46.3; 68.6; 67.4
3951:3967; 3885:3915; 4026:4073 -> 0.12 mag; 54.4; 53.6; 68.6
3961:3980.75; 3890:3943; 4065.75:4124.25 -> 0.11 mag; 51.5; 51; 67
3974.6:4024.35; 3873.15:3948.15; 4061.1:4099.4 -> -0.11 mag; 51.6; 66.7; 68.3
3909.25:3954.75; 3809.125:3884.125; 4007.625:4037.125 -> 0.19 mag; 54.5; 51.5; 68.9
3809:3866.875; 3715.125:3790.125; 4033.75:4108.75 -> 0.16 mag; 54.5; 50.1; 67.7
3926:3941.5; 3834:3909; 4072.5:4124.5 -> 0.39 mag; 56.7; 41.3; 65.6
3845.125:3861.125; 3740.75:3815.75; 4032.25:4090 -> -0.07 mag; 47.5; 56.8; 68.6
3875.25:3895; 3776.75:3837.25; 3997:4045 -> 0.11 mag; 46.6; 49.7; 69.3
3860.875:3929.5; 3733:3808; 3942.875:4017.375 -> -0.10 mag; 46.3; 60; 60.4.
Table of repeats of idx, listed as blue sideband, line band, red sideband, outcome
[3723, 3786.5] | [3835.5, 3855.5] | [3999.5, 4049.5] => 0.290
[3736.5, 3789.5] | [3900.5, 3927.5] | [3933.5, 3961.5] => -0.113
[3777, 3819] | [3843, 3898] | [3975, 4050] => -0.098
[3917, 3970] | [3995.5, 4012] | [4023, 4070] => -0.140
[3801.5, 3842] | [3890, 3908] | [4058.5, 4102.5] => -0.058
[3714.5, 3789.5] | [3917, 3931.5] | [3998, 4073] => 0.241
